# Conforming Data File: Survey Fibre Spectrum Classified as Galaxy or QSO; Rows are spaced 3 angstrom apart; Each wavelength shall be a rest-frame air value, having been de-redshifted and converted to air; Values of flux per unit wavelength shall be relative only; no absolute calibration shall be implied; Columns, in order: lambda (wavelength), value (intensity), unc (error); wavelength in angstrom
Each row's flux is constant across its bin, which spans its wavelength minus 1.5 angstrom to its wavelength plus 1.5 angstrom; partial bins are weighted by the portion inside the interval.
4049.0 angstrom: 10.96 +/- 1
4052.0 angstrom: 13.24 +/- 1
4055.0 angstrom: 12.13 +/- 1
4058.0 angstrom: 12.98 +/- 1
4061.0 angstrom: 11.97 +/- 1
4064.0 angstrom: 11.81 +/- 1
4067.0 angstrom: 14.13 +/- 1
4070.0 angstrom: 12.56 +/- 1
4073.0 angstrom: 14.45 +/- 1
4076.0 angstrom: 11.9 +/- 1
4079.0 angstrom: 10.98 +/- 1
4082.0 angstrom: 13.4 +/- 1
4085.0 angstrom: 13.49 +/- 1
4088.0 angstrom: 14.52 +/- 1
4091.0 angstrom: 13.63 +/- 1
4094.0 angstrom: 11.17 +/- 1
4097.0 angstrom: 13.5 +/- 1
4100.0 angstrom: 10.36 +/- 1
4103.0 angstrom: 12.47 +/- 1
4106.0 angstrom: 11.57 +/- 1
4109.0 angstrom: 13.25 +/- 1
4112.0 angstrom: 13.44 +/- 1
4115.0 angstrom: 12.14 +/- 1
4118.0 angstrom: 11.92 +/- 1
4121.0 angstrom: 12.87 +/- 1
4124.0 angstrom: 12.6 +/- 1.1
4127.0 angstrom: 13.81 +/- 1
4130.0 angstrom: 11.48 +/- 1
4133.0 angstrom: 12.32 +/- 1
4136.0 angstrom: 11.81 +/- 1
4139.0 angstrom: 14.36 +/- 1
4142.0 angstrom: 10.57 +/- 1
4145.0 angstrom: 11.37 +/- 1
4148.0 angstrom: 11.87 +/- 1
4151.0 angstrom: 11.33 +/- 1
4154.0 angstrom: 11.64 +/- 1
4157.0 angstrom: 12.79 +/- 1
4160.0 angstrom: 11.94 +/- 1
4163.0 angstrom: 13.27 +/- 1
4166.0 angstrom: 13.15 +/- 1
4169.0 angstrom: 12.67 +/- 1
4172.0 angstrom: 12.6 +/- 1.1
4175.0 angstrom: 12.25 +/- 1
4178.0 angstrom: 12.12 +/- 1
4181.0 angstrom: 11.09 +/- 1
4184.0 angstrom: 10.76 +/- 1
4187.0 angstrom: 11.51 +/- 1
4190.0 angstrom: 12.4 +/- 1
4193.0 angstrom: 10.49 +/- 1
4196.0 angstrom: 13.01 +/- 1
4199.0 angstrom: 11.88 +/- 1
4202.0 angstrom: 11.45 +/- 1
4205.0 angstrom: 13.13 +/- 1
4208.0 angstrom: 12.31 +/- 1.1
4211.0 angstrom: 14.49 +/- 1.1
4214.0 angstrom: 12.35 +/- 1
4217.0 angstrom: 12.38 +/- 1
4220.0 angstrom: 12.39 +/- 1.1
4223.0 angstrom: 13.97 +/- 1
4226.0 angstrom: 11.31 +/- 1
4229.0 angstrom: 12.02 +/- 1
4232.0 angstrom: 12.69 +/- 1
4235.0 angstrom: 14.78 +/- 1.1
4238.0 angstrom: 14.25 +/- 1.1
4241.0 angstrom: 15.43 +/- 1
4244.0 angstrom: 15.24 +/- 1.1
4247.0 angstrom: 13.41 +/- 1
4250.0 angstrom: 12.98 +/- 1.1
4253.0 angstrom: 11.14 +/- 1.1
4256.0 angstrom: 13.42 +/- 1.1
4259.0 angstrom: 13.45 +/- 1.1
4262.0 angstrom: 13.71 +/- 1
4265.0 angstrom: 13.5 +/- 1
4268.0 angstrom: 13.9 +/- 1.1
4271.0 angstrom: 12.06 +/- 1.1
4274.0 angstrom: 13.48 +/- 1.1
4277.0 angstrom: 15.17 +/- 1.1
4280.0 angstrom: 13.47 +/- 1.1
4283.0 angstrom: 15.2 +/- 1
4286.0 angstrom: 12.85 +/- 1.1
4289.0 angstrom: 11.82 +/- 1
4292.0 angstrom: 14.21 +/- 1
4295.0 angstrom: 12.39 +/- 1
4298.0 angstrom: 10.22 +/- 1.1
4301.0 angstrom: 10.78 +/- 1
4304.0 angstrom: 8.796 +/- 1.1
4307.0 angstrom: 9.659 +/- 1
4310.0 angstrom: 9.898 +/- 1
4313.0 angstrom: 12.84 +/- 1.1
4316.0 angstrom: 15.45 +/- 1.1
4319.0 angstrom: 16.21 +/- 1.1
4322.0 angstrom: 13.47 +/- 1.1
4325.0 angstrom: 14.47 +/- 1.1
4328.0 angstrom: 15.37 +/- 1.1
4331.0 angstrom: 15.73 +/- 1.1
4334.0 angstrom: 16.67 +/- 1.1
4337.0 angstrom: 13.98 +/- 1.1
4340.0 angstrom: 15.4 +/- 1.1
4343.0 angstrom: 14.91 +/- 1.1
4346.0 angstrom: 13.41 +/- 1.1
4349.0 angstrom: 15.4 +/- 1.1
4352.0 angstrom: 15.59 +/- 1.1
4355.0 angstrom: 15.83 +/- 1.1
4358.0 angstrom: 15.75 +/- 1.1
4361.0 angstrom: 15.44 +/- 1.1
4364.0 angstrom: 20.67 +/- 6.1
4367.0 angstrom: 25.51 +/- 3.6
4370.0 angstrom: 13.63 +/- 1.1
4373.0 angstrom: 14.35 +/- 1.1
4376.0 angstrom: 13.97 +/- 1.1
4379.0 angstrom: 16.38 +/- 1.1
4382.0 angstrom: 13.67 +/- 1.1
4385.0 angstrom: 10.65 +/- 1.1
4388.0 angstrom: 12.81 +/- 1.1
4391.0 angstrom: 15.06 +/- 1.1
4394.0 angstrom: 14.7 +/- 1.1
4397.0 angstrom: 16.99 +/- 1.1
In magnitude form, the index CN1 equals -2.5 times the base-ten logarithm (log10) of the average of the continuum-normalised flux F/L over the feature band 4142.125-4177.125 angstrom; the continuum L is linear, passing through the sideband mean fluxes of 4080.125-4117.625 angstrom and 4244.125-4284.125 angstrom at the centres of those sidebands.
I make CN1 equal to 0.07 mag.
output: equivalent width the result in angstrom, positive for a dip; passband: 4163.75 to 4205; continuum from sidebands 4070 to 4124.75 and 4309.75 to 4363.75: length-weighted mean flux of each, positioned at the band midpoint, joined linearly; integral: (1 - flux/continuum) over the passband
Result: 4.5 angstrom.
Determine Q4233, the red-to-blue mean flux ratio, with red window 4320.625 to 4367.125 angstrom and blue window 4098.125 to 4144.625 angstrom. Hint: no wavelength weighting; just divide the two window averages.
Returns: 1.3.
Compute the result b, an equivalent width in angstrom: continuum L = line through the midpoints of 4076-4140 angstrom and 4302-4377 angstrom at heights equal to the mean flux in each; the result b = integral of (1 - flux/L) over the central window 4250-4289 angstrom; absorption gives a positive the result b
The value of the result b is 2.3 angstrom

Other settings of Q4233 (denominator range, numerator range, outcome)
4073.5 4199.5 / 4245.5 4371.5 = 1.14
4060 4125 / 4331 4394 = 1.22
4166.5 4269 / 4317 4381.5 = 1.24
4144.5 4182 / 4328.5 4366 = 1.30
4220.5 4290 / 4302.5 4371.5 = 1.11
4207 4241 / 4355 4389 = 1.20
